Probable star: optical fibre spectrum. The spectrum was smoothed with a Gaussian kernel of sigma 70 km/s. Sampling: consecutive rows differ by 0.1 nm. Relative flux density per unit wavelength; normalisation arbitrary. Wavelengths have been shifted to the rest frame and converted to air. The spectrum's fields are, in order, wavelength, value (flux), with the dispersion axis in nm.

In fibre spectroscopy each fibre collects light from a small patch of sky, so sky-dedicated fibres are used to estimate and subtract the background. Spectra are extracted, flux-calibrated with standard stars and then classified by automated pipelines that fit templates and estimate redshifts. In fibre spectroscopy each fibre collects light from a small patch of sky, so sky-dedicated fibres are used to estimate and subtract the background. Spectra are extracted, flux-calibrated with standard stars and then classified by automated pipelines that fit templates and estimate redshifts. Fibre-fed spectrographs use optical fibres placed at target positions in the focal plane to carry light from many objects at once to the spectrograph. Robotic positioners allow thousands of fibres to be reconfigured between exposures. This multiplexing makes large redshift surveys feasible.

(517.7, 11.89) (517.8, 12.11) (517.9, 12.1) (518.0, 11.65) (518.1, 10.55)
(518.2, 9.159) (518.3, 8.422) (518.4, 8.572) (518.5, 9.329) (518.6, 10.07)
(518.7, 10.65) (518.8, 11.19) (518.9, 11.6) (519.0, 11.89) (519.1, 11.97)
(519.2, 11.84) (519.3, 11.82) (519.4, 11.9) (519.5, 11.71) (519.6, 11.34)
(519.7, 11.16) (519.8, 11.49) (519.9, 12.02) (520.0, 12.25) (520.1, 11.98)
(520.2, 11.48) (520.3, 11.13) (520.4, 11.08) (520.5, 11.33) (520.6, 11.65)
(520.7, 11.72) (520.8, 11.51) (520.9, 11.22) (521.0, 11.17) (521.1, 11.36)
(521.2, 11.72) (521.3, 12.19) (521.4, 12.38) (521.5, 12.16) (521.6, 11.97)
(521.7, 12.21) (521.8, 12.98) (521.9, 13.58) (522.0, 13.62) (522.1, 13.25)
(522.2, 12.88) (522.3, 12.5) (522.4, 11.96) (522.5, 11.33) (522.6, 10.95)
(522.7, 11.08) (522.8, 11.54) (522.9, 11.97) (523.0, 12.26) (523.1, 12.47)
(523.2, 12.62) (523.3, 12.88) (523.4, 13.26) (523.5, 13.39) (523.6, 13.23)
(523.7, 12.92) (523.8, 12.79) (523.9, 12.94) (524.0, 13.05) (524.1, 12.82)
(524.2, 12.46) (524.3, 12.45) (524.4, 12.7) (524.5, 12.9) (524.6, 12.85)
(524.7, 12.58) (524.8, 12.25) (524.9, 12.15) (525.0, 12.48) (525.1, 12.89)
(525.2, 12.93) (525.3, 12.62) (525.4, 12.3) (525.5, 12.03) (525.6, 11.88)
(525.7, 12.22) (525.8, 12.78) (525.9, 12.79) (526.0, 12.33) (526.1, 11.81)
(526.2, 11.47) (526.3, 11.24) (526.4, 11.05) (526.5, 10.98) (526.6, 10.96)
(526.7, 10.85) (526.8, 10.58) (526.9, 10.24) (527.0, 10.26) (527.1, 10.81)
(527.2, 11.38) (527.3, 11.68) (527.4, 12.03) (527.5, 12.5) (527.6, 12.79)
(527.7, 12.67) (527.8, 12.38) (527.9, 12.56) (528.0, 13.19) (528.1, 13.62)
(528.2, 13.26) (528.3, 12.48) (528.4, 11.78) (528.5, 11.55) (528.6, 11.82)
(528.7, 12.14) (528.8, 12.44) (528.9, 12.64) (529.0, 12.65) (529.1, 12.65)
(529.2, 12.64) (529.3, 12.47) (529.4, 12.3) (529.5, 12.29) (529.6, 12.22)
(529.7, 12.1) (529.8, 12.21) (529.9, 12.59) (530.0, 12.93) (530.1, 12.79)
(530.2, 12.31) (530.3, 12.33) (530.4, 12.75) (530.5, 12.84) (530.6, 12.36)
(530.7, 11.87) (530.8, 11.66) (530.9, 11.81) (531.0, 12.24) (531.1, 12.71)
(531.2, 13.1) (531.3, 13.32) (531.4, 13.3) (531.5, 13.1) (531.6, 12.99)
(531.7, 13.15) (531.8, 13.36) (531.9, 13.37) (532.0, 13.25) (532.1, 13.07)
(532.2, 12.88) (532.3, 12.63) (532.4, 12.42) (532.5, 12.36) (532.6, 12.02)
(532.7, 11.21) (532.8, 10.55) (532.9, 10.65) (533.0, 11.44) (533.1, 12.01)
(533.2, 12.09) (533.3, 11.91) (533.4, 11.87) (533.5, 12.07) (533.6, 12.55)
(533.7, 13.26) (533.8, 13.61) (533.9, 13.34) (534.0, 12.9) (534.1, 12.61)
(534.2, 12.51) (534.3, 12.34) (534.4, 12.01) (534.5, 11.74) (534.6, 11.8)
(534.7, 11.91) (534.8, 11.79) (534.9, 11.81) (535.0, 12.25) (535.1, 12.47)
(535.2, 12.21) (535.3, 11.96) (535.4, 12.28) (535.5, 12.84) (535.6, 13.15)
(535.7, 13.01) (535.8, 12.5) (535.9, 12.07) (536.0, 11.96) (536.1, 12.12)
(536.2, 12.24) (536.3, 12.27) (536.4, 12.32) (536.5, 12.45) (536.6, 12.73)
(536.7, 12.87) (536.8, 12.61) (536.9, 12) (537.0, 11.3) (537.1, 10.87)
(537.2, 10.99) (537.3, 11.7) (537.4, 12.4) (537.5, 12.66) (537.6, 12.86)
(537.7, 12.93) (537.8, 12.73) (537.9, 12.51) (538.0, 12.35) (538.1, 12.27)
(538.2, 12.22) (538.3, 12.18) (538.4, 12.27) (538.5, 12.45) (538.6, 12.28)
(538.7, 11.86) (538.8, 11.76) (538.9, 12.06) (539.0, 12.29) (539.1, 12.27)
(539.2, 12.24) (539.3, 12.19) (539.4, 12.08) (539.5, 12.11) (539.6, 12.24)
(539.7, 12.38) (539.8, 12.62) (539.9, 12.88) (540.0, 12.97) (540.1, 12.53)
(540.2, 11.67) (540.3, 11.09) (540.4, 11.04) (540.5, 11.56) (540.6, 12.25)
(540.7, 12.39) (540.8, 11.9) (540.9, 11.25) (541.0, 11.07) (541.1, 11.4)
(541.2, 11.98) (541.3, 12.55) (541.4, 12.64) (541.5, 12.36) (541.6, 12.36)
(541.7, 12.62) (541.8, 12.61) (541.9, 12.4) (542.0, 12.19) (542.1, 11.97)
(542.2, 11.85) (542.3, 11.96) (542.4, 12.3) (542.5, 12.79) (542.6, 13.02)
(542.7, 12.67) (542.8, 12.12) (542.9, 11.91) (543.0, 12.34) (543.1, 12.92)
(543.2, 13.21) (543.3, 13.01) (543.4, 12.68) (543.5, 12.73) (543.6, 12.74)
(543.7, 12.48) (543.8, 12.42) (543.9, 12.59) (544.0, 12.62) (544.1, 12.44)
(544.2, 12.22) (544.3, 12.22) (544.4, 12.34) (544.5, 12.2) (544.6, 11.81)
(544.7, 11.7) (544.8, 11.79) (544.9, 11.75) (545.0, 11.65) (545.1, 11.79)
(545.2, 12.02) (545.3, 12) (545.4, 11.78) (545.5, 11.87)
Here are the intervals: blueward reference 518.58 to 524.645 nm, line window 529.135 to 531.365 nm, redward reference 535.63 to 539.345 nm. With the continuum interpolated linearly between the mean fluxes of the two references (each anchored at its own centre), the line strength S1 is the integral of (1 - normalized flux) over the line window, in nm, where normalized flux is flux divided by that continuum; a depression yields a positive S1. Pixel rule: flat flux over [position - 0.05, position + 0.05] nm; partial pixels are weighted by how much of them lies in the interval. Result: -0.05 nm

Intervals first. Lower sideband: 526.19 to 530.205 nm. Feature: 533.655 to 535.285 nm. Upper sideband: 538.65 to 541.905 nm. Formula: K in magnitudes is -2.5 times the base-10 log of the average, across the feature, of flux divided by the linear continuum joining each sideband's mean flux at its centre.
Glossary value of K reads -0.03 mag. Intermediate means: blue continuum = 12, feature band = 12.4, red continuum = 12.1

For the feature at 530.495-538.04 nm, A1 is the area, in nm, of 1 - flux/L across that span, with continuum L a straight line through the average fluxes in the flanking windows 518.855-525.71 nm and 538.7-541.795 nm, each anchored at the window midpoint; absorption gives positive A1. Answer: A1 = -0.143 nm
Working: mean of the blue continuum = 12.2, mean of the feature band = 12.4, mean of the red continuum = 12.1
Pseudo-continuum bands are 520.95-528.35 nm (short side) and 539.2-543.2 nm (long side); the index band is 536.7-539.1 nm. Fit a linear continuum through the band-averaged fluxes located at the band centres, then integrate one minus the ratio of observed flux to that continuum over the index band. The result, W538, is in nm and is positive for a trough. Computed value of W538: 0.01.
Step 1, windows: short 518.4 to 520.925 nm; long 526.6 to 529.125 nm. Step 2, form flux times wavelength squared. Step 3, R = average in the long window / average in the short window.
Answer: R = 1.1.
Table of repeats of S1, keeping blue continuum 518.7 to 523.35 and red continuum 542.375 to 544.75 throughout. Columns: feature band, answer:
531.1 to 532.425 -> -0.10 nm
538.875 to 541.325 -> 0.07 nm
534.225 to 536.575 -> 0.00 nm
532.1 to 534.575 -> 0.00 nm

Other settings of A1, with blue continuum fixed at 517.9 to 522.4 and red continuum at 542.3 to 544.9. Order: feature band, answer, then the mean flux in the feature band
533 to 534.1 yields -0.04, 12.5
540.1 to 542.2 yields 0.06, 12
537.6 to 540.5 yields 0.01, 12.2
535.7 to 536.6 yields -0.01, 12.3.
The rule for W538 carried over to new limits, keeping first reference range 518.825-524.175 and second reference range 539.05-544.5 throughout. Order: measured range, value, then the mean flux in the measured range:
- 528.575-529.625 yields -0.020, 12.4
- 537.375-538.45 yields -0.021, 12.5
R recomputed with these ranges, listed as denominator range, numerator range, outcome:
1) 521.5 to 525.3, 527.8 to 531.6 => 1.02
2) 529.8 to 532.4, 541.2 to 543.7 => 1.02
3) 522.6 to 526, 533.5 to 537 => 1.03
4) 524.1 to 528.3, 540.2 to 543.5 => 1.07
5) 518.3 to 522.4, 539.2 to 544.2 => 1.14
